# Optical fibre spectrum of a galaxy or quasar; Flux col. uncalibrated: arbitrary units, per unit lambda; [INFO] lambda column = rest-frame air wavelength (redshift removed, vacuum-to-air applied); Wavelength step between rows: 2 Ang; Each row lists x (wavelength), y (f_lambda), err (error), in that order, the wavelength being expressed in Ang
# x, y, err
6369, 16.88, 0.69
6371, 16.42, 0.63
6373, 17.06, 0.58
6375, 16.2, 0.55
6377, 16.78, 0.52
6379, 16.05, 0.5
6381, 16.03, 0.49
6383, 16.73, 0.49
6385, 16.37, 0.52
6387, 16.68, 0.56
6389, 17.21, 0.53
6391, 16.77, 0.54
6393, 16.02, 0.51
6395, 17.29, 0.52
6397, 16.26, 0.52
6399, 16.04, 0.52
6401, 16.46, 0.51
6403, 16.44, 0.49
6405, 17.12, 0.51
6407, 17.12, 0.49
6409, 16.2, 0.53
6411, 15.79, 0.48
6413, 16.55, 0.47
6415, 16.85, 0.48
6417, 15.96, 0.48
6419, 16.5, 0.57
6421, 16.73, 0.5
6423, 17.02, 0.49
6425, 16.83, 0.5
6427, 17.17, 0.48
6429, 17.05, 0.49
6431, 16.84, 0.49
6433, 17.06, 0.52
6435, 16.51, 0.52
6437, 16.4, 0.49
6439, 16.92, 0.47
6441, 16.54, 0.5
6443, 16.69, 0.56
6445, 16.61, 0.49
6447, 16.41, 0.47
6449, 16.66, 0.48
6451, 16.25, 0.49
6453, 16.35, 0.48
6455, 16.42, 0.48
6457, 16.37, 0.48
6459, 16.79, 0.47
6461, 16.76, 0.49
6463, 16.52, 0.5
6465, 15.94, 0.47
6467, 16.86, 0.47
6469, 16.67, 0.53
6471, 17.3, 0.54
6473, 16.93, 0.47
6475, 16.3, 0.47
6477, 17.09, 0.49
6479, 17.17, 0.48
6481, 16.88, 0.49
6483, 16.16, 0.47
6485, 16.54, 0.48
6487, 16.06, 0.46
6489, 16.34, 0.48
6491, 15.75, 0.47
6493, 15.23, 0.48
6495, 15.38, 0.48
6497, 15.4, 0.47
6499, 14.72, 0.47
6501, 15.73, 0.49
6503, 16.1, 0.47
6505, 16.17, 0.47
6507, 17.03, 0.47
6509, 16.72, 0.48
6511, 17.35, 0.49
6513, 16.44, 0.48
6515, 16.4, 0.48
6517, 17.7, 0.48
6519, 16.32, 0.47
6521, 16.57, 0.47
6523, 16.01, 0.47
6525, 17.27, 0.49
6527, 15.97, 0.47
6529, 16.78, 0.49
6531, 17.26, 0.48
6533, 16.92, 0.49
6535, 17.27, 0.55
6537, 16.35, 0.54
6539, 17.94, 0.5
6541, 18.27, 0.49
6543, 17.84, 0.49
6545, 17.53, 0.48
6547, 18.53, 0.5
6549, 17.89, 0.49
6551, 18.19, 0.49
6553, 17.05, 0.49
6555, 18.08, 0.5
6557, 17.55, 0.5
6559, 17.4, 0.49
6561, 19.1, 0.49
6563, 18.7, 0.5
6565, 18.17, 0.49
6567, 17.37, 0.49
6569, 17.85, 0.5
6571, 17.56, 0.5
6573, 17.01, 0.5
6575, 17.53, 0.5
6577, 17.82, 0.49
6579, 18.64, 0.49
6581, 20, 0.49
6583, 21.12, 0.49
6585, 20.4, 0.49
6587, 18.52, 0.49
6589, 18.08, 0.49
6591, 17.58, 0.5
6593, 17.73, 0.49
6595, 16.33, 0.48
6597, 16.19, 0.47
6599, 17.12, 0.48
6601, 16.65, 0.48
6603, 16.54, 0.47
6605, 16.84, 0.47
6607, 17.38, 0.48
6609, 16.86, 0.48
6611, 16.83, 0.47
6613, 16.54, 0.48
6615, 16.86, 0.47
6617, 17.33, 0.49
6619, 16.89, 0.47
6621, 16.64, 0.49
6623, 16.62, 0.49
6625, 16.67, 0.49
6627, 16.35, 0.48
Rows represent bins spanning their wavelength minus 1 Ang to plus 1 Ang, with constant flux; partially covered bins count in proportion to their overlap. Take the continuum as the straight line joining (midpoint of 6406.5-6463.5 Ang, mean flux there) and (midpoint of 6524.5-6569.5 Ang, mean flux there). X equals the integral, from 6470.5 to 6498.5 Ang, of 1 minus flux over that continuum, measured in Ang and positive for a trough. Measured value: 1.3 Ang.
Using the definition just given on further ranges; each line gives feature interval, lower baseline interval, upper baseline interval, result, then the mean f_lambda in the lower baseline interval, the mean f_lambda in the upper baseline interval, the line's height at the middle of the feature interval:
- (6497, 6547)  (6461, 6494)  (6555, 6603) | 1.07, 16.5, 18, 17.1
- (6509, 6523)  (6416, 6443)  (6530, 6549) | 0.52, 16.7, 17.6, 17.4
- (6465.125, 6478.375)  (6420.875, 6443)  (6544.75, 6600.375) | 0.28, 16.8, 18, 17.2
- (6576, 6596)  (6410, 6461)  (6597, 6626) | -2.18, 16.6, 16.8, 16.8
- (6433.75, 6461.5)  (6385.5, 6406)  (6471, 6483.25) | 0.35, 16.6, 16.8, 16.8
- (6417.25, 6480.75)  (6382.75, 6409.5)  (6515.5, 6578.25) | 0.87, 16.6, 17.5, 16.9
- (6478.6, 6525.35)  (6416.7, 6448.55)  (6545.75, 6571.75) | 2.99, 16.7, 18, 17.4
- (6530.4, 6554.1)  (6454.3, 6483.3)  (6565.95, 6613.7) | -0.40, 16.7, 17.7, 17.3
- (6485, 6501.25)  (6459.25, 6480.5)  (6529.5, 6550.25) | 1.33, 16.8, 17.6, 17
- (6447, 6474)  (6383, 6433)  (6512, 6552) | 0.44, 16.6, 17.2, 16.9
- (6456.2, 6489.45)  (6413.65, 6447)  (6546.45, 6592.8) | 1.07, 16.7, 18.3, 17.2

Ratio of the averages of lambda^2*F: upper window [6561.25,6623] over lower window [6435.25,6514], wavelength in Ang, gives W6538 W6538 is 1.11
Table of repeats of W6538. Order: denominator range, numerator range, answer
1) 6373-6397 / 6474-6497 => 1.01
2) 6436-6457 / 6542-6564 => 1.13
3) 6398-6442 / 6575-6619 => 1.12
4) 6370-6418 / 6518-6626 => 1.12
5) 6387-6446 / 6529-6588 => 1.13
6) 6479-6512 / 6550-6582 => 1.14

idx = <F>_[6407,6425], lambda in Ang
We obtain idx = 16.5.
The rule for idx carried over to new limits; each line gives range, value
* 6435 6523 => 16.4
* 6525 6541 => 17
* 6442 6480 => 16.6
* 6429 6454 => 16.6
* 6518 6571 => 17.5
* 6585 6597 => 17.8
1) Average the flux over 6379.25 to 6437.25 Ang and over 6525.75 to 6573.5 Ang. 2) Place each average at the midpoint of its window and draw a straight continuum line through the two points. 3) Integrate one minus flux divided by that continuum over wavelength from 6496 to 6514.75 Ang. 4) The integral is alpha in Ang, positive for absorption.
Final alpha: 1.2 Ang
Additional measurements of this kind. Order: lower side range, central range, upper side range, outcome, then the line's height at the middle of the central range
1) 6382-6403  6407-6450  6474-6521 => -0.4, 16.5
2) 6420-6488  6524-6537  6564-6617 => 0.3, 17.2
